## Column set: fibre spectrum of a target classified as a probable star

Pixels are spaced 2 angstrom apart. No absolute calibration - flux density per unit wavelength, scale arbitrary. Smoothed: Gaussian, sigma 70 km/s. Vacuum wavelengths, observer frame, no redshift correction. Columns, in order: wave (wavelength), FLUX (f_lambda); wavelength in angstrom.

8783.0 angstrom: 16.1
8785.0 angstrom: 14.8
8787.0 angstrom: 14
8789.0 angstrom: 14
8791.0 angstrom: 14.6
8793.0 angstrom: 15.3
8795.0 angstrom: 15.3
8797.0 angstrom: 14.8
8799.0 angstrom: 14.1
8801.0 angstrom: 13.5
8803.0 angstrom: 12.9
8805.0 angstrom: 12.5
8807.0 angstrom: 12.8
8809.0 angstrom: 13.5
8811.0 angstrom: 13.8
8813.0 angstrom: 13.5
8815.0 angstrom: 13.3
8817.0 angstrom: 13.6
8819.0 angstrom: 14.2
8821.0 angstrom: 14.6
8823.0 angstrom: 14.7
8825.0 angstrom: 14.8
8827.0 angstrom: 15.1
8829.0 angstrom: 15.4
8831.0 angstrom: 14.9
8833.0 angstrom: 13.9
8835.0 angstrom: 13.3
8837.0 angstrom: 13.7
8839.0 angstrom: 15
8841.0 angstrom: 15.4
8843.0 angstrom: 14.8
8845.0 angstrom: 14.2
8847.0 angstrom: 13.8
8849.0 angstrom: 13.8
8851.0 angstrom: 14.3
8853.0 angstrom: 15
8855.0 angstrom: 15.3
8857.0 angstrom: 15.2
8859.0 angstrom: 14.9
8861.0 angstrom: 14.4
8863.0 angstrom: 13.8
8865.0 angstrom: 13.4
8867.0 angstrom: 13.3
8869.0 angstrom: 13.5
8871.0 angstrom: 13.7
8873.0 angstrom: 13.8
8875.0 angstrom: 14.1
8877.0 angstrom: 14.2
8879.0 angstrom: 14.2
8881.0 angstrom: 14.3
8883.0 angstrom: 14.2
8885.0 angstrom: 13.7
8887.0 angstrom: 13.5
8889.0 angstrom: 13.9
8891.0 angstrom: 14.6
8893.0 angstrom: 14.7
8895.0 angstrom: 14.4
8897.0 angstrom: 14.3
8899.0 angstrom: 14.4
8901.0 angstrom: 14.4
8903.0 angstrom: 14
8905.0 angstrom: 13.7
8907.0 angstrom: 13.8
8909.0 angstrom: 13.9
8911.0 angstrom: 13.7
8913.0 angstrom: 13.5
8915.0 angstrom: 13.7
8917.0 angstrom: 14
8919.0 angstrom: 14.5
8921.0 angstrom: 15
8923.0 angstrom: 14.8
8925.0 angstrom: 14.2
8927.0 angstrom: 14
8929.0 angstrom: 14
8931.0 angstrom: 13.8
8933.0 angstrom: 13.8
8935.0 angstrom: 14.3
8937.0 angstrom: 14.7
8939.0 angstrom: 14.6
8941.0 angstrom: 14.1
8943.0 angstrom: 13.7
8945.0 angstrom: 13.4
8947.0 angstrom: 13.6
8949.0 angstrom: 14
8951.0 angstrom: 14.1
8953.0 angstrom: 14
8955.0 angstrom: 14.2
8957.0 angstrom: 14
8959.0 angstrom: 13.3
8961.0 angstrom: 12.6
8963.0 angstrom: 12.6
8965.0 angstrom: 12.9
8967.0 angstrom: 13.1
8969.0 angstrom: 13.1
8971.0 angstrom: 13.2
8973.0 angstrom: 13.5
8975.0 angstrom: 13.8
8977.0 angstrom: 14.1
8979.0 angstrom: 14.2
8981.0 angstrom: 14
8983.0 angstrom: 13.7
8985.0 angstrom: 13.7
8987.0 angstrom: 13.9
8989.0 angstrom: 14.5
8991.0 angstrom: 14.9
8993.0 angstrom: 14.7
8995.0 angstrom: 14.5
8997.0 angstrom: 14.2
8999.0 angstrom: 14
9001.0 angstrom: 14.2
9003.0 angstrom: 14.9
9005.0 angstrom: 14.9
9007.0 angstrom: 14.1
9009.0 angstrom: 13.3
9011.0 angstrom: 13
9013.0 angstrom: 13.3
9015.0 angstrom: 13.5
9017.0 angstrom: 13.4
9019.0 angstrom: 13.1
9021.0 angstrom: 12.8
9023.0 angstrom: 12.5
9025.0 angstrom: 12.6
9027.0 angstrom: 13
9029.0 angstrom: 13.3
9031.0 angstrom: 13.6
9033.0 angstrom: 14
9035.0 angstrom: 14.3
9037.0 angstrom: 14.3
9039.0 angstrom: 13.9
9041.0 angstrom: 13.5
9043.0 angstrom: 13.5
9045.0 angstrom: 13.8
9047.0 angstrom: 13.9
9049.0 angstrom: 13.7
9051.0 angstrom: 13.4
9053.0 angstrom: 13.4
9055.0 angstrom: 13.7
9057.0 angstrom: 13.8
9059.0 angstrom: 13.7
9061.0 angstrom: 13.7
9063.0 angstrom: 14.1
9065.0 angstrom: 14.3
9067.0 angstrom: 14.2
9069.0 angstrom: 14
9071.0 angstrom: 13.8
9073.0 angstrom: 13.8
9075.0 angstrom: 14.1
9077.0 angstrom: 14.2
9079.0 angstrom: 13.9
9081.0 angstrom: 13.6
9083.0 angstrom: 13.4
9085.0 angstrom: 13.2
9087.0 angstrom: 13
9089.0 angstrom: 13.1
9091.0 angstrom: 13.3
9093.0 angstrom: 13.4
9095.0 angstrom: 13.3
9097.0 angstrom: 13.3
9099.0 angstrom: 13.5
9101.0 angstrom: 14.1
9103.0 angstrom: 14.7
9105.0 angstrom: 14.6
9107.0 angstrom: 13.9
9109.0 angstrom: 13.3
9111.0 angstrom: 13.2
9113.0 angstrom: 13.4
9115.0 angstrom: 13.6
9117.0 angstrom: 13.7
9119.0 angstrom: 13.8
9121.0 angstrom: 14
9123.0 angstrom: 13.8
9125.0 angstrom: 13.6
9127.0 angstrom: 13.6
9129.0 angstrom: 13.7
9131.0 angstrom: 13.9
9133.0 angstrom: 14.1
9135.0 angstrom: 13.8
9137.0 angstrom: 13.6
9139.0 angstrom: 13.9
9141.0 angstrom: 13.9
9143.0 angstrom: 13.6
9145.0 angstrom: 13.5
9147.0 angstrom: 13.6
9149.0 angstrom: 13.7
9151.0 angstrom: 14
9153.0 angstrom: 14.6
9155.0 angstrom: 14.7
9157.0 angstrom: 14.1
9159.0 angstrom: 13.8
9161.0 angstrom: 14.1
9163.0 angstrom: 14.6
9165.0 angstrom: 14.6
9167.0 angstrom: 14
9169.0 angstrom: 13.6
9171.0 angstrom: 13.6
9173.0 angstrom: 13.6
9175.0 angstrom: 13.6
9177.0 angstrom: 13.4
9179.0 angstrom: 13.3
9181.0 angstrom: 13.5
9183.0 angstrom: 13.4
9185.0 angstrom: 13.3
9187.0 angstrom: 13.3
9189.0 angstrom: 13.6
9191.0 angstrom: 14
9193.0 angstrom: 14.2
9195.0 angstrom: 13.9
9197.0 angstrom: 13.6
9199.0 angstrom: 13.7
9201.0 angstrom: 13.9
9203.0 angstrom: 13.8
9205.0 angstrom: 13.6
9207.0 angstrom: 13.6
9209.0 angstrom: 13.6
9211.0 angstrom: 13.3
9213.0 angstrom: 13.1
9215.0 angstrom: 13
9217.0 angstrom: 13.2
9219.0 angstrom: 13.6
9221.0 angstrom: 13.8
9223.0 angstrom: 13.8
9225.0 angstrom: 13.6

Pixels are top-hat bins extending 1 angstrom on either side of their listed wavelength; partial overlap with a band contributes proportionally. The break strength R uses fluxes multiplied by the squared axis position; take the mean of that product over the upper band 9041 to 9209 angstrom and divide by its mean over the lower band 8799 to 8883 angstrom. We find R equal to 1.04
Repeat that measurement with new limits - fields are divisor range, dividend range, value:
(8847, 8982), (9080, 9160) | 1.03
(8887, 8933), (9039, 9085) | 1.01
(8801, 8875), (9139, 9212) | 1.05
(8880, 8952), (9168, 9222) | 1.02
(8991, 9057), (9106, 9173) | 1.04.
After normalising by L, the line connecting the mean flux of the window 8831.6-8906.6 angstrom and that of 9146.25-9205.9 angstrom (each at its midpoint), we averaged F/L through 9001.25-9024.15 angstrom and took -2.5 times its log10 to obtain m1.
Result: 0.04 mag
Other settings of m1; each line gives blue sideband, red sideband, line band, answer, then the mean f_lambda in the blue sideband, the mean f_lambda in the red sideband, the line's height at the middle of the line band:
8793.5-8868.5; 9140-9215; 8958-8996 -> 0.02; 14.2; 13.8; 14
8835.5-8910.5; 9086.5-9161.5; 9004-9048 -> 0.03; 14.2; 13.8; 13.9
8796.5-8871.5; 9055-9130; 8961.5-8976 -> 0.06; 14.1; 13.7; 13.9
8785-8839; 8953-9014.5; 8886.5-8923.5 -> -0.02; 14.1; 13.8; 14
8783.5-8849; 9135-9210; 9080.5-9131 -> 0.02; 14.2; 13.8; 13.9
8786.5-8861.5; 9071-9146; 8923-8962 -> 0.01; 14.3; 13.7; 14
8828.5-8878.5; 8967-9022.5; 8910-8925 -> -0.01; 14.3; 13.8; 14.1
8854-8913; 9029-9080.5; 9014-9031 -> 0.07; 14.1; 13.9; 13.9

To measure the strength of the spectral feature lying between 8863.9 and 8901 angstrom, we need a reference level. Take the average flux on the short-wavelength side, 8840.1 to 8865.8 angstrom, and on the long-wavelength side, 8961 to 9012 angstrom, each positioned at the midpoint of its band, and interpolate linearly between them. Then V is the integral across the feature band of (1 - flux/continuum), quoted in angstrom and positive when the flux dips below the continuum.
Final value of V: 0.8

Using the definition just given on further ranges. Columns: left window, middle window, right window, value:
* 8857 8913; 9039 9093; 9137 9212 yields 0.7 angstrom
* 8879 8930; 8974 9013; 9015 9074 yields -0.9 angstrom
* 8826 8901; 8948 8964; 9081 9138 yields 0.5 angstrom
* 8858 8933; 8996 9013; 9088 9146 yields -0.2 angstrom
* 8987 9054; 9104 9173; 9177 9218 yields -1.3 angstrom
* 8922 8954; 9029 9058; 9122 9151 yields 0.3 angstrom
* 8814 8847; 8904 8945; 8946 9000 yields -0.2 angstrom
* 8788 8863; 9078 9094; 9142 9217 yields 0.6 angstrom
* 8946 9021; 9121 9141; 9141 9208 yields 0.0 angstrom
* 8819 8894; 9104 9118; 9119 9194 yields 0.2 angstrom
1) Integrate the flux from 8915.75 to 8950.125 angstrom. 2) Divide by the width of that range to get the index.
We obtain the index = 14.1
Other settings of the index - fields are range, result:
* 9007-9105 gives 13.6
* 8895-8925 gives 14.1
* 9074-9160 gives 13.7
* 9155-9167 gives 14.3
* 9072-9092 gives 13.6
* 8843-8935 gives 14.1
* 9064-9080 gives 14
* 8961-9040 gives 13.7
